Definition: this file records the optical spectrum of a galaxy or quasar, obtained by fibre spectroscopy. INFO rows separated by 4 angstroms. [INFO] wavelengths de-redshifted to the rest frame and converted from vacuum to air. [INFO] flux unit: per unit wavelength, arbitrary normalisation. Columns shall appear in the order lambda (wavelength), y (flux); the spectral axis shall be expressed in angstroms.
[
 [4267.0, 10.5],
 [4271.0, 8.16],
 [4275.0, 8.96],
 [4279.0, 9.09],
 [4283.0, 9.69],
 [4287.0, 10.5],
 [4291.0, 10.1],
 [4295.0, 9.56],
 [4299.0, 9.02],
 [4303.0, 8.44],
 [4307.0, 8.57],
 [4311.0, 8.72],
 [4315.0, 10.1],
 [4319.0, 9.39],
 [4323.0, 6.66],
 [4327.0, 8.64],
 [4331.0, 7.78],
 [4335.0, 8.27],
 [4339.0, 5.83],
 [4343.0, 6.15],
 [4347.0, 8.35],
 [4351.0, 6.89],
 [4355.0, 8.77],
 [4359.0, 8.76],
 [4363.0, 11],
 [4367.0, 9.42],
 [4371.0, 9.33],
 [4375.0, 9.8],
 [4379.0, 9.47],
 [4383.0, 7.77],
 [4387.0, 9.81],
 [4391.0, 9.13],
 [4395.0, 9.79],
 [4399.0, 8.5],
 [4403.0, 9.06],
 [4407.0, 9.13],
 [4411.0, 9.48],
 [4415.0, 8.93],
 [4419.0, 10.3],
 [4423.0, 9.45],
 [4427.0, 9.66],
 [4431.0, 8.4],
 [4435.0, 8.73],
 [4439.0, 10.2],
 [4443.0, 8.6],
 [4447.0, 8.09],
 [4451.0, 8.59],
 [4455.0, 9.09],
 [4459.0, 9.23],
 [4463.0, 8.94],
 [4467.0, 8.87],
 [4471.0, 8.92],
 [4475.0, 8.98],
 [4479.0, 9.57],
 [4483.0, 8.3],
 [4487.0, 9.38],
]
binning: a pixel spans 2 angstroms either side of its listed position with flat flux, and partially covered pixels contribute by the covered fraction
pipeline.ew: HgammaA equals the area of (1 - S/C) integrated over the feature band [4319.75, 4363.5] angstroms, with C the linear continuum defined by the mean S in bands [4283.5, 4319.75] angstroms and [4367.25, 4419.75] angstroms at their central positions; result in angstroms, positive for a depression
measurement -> 6.91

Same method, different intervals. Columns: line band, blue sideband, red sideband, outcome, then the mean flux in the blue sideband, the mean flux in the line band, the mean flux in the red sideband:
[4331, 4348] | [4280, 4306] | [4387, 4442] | 4.1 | 9.5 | 7.15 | 9.3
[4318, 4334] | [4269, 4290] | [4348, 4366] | 1.8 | 9.32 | 8.05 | 8.86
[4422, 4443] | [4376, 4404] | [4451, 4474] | -0.4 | 9.1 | 9.21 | 8.97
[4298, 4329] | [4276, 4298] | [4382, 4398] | 2.9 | 9.72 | 8.68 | 9.17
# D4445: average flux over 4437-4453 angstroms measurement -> 8.87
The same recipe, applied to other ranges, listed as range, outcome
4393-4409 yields 9.12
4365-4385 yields 9.16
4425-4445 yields 9.12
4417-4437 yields 9.31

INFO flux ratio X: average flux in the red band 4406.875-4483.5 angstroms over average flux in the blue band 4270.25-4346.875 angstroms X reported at 1.1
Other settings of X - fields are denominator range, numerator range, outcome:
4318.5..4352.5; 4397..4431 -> 1.24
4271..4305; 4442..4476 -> 0.94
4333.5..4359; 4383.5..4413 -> 1.23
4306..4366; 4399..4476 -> 1.10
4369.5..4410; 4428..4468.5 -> 0.97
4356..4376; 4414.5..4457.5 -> 0.95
